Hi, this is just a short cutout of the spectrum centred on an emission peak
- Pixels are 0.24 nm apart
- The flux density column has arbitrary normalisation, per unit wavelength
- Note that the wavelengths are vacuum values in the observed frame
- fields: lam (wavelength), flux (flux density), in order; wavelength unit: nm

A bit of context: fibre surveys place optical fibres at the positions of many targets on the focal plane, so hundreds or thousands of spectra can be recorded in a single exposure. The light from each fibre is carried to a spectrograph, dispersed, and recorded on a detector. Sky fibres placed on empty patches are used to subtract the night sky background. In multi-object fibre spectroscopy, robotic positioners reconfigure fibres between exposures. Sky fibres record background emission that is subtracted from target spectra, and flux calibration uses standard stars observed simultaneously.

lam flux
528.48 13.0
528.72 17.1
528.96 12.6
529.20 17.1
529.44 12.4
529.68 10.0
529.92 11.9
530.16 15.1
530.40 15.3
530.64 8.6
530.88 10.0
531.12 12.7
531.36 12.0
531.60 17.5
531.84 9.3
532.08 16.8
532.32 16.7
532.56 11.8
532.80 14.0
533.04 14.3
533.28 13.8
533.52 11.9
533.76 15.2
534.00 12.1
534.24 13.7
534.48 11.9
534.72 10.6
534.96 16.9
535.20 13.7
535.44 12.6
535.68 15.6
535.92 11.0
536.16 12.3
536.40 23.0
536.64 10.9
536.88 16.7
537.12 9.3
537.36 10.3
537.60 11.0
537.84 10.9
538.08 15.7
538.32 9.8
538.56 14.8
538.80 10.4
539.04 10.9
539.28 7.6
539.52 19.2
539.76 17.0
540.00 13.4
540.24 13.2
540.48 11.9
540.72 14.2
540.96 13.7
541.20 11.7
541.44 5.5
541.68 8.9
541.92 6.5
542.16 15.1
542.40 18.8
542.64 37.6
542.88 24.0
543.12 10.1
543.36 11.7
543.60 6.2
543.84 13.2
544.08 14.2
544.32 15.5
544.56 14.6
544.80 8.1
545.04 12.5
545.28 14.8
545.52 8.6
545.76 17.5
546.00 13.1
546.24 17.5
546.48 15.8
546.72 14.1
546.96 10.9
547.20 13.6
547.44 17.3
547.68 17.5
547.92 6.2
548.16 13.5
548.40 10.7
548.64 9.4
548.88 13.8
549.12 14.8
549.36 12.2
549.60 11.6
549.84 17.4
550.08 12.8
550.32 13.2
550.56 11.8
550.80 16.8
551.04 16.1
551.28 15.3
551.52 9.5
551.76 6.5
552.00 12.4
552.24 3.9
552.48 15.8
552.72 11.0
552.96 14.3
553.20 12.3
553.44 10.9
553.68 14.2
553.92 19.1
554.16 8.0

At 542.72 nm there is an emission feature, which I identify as Hgamma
